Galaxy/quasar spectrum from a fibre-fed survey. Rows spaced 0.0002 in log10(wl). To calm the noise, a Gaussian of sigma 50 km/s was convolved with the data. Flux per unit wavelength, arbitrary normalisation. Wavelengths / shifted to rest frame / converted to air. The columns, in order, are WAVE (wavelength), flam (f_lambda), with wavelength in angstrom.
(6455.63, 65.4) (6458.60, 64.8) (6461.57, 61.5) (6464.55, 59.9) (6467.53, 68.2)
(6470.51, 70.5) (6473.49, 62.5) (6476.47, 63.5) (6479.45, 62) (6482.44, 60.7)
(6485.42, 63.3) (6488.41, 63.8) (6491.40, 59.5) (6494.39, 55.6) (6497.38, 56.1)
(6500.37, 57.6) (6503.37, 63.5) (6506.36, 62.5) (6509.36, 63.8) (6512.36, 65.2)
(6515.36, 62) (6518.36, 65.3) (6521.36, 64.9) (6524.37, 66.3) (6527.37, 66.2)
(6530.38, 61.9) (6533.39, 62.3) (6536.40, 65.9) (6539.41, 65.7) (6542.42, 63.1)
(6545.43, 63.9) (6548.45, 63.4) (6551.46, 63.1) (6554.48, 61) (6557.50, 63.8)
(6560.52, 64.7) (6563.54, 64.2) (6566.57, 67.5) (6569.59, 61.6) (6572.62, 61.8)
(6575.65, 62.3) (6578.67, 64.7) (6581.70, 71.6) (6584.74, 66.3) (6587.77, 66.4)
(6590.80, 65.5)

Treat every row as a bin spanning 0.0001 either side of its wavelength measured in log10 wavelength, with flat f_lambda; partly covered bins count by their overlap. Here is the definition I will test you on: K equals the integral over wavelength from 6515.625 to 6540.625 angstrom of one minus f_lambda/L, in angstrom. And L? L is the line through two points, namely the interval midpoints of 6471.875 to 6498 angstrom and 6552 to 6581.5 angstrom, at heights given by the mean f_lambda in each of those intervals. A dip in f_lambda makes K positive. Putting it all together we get -0.9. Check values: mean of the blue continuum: 61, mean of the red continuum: 63.9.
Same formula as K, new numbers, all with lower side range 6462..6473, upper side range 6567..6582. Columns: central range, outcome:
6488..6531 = 1.73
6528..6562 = 0.44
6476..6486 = 0.47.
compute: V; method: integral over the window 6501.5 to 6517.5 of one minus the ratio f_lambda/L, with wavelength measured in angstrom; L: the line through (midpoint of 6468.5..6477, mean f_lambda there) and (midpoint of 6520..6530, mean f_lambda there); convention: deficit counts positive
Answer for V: 0.5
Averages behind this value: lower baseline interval 65.9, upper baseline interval 65.3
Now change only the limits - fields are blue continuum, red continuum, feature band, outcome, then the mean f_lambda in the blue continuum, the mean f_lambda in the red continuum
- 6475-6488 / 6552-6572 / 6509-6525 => -0.4 angstrom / 62.5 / 63.7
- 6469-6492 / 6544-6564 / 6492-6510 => 1.1 angstrom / 63.4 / 63.4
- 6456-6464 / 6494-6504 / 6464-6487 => -1.1 angstrom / 63.1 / 58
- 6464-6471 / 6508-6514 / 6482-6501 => 1.7 angstrom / 66.4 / 64.4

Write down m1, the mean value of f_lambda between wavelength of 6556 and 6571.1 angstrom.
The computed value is 64.4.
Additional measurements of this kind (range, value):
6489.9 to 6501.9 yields 57.2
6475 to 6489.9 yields 62.7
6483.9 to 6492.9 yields 62.2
